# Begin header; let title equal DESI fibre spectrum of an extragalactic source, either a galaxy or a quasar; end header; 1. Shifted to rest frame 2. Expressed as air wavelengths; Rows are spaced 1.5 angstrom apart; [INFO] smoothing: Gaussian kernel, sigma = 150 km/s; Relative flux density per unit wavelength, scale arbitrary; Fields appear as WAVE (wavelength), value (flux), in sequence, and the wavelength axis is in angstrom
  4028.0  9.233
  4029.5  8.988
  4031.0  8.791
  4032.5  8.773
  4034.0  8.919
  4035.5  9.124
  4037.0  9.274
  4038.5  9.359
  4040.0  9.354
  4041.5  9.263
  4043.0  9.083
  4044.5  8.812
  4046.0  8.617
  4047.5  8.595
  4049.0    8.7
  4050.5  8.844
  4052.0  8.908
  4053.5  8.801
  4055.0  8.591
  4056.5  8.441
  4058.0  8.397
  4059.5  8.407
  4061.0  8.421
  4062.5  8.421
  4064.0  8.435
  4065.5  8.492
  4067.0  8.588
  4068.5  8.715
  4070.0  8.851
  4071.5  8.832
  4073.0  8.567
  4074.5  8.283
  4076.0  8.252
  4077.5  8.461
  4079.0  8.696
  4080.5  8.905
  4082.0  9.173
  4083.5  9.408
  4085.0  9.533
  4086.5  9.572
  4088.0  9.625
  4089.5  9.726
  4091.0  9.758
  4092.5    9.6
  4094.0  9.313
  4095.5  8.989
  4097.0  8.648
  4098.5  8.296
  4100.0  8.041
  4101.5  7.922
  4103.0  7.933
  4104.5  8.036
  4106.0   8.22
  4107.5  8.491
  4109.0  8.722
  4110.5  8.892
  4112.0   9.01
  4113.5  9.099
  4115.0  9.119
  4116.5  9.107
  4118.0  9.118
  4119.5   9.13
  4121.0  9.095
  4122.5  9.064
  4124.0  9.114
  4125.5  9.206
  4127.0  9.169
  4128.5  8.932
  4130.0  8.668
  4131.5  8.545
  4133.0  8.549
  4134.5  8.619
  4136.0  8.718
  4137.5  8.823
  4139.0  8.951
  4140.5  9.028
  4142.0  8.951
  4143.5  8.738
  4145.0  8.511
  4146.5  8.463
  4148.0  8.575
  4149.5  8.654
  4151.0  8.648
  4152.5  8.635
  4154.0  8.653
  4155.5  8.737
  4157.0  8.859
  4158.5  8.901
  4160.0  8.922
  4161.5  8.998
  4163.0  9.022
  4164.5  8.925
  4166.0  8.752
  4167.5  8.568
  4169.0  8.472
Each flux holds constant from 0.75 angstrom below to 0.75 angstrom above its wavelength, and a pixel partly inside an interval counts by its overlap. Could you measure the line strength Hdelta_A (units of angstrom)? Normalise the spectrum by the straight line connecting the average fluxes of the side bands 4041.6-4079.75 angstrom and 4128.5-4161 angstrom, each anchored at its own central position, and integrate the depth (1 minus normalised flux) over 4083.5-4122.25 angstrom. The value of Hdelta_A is -1.15 angstrom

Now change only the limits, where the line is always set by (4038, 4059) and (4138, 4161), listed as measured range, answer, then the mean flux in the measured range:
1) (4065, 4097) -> -0.8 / 9.01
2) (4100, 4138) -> 0.1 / 8.76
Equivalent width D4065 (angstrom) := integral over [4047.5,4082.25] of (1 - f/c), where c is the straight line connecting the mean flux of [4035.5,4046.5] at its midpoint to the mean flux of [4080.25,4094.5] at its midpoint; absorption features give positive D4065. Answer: 2.6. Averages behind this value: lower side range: 9.12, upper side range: 9.48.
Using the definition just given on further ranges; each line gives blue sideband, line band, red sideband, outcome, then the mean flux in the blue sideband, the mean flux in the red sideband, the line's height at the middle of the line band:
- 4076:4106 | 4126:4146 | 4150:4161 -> 0.05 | 8.89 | 8.77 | 8.81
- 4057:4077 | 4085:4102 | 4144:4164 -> -1.00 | 8.51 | 8.74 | 8.58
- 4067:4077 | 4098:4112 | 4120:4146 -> 0.66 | 8.58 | 8.86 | 8.73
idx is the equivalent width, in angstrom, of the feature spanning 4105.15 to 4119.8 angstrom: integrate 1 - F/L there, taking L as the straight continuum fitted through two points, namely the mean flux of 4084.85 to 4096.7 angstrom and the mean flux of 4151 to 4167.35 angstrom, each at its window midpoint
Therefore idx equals 0.6 angstrom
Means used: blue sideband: 9.48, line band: 8.88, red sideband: 8.82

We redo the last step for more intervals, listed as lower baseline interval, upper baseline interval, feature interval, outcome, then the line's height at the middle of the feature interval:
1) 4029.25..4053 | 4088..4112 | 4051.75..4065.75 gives 0.59 angstrom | 8.9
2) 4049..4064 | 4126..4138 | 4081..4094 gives -1.31 angstrom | 8.65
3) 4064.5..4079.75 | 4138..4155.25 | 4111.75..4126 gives -0.74 angstrom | 8.66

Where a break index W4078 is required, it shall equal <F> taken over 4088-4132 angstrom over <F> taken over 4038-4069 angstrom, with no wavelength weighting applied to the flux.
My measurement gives 1.0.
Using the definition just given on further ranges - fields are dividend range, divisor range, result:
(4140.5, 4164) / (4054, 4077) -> 1.03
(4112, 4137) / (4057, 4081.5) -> 1.05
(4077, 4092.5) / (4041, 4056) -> 1.06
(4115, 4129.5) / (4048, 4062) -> 1.06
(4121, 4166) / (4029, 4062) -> 1.00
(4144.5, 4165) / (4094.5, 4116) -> 1.02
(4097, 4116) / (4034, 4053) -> 0.95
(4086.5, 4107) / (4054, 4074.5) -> 1.03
